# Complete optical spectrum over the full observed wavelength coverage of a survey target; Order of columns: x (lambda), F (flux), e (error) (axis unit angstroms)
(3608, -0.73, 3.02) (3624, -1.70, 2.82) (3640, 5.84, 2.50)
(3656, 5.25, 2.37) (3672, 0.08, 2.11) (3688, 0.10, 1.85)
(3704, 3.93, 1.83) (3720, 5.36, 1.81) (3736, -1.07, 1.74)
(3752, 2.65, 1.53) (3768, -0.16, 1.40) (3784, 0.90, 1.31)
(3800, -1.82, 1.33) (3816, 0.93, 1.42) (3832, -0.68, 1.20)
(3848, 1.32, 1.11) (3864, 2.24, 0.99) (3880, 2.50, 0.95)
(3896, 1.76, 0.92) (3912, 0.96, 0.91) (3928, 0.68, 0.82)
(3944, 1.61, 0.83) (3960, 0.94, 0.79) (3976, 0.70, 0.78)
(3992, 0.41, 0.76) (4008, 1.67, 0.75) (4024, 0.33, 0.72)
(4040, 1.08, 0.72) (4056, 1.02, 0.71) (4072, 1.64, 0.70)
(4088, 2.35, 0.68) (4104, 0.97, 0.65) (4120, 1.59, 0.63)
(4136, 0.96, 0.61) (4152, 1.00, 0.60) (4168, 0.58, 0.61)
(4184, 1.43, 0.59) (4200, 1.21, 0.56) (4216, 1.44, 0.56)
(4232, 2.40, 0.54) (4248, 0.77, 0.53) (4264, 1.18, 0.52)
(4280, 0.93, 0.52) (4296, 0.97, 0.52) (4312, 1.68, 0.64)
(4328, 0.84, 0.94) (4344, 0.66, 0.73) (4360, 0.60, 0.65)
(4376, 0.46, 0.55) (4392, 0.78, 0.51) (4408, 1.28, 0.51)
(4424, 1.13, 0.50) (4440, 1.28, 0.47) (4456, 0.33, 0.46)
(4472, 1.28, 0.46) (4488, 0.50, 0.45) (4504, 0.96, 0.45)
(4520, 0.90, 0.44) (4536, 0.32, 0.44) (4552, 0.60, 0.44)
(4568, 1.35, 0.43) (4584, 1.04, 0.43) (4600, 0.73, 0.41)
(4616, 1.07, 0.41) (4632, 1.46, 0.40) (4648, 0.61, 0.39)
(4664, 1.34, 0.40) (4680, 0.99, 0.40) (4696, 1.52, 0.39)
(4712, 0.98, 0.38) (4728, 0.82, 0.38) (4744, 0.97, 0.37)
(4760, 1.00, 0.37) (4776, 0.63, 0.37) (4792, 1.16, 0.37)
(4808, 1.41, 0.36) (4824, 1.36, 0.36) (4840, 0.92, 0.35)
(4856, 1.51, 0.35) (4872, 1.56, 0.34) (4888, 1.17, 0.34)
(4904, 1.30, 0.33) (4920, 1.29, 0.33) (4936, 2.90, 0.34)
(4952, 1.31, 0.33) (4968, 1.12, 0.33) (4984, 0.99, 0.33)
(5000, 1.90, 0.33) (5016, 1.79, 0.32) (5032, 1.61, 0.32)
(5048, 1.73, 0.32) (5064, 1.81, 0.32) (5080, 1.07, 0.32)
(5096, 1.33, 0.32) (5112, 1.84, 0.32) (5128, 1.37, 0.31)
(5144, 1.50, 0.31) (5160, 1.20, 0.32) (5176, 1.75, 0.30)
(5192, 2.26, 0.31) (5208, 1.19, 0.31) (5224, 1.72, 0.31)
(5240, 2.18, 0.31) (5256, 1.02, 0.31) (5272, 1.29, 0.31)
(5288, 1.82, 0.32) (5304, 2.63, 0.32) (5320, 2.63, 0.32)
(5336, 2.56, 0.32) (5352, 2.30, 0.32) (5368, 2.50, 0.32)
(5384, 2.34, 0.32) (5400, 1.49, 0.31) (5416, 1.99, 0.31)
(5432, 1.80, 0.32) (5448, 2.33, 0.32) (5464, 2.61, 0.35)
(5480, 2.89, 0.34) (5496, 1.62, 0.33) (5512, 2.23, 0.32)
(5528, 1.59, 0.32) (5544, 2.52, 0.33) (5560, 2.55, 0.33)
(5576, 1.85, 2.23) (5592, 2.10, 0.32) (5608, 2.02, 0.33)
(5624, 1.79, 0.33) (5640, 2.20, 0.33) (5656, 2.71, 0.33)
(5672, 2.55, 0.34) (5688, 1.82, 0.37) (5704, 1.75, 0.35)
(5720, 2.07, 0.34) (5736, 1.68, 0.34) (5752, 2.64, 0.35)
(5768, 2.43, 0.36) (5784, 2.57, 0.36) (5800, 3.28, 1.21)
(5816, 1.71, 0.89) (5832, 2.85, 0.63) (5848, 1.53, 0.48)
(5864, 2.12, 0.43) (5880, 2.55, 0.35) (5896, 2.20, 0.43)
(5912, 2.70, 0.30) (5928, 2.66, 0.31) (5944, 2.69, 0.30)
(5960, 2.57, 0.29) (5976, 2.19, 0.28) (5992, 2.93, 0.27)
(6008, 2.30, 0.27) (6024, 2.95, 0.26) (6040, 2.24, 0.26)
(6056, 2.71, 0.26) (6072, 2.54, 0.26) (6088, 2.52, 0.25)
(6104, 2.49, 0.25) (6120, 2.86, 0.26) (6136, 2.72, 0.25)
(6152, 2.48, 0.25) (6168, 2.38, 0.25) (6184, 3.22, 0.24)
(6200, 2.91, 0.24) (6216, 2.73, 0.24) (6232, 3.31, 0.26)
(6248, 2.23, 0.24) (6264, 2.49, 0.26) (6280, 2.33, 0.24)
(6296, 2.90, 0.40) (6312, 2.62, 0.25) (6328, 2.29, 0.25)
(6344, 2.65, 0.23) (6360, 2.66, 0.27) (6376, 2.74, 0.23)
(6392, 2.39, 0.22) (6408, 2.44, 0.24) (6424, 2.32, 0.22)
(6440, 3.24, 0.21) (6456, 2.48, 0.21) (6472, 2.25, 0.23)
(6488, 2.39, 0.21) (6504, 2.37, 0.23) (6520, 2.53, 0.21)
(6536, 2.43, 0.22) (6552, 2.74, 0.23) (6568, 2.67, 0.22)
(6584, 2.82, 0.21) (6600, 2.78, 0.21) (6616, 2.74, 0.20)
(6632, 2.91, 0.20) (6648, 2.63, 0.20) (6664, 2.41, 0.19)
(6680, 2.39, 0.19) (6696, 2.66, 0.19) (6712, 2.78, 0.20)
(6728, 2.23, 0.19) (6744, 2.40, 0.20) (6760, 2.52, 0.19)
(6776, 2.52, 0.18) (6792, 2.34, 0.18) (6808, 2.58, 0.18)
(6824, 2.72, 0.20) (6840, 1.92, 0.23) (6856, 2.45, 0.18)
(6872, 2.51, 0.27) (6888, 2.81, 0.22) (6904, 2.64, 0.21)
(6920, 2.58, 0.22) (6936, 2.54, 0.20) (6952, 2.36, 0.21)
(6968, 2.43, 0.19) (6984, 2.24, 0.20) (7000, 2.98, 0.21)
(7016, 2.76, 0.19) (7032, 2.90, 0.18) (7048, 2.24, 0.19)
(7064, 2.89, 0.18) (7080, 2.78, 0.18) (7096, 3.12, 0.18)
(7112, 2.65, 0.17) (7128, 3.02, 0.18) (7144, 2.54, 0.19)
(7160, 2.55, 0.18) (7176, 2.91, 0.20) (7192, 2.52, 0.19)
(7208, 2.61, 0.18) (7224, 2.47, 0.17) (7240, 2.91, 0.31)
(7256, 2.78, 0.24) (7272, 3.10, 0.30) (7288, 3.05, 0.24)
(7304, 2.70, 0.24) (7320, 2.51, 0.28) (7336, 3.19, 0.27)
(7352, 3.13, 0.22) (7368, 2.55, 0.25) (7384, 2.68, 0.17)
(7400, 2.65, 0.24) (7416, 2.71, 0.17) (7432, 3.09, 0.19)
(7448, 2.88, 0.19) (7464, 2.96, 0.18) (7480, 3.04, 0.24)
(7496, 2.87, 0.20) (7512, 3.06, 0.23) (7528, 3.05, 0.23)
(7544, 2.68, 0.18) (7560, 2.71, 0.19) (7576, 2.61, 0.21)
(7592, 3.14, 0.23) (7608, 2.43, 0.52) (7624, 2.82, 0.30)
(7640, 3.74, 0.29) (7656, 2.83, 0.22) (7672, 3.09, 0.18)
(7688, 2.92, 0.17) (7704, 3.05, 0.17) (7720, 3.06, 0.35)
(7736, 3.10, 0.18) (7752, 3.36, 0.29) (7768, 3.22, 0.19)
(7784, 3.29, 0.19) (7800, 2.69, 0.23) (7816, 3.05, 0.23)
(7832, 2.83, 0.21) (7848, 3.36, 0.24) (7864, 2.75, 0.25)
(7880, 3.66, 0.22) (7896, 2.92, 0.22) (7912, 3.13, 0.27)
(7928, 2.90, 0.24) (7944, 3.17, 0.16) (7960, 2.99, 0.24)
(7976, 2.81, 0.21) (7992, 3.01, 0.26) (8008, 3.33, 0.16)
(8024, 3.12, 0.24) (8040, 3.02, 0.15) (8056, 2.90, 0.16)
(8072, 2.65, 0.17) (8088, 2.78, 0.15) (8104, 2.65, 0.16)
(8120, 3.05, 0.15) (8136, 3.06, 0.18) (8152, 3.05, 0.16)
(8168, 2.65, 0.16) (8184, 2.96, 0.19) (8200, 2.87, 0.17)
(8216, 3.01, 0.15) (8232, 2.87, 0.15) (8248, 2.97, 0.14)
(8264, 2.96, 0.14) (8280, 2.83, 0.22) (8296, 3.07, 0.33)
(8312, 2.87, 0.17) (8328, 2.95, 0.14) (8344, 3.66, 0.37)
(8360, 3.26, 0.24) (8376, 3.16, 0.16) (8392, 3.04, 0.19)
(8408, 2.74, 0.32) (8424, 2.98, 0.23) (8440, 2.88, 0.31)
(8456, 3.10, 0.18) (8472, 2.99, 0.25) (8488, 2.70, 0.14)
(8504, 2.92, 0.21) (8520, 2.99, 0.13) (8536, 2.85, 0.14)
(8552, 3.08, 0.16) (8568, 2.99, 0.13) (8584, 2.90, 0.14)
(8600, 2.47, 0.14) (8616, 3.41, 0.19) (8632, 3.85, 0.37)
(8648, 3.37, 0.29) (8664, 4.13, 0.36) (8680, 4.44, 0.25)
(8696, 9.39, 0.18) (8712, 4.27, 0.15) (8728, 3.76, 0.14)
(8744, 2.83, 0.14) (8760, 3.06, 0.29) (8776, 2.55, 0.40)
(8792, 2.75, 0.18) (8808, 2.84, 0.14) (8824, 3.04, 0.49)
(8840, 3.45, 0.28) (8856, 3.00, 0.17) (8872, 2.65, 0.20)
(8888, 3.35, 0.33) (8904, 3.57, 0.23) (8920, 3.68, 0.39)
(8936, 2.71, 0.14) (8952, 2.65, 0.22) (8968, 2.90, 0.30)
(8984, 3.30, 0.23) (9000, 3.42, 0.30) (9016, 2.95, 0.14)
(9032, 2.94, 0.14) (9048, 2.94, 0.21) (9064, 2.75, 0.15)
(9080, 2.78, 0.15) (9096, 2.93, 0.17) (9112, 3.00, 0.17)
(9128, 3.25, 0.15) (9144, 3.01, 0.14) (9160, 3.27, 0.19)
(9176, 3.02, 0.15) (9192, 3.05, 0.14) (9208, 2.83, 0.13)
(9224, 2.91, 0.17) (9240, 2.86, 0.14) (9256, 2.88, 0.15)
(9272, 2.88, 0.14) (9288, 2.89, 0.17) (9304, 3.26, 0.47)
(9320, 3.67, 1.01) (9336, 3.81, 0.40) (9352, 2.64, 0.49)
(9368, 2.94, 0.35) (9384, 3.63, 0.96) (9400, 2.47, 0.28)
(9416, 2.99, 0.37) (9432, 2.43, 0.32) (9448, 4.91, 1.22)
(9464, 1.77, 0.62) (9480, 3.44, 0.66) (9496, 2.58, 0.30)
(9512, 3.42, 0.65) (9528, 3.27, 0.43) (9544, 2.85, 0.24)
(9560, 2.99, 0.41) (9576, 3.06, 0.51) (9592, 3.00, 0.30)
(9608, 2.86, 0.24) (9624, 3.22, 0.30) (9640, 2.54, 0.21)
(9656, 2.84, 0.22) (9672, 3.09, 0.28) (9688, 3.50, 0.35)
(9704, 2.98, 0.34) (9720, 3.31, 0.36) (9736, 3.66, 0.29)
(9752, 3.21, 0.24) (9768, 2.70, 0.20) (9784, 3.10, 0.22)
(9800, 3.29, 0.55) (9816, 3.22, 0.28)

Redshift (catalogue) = 0.324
